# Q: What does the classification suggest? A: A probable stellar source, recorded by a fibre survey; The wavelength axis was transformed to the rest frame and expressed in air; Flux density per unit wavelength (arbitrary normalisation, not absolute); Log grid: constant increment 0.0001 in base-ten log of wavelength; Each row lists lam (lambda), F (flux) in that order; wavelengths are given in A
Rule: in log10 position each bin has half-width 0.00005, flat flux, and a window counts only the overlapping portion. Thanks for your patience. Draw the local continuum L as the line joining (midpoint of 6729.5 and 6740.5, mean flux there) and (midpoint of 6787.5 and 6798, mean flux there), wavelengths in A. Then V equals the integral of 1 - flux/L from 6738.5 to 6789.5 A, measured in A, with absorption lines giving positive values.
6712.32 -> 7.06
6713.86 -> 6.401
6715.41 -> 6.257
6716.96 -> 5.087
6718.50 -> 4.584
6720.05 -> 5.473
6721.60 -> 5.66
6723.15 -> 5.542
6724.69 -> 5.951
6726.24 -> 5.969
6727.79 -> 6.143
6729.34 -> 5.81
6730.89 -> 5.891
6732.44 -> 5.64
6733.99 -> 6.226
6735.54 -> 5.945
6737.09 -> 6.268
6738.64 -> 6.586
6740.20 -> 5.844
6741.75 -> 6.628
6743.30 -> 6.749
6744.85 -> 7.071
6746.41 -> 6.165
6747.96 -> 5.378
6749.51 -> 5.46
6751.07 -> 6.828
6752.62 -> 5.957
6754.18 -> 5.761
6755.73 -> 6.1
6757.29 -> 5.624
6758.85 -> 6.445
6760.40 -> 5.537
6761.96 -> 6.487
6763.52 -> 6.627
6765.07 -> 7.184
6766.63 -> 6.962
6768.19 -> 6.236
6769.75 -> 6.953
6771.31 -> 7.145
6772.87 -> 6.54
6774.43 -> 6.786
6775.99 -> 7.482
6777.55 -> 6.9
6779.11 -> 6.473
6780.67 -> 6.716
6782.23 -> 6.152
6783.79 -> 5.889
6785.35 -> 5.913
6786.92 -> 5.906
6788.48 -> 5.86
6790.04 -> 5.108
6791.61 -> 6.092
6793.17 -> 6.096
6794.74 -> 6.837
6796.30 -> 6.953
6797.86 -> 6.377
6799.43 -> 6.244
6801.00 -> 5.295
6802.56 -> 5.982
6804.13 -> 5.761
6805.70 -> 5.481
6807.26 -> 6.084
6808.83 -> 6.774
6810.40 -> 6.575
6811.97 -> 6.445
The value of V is -2.10 A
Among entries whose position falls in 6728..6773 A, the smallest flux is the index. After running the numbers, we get 5.378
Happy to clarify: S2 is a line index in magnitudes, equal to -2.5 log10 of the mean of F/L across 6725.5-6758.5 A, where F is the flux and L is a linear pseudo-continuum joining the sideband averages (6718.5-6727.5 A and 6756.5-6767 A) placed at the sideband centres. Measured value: -0.018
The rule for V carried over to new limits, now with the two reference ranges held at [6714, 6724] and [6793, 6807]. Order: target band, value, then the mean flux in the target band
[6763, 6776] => -2.13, 6.85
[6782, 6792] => 0.33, 5.82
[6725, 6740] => -1.18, 6.04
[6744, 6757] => -0.77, 6.08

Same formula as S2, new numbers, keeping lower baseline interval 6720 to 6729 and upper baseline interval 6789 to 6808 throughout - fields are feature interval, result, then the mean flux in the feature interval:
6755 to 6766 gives -0.07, 6.3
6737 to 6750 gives -0.07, 6.26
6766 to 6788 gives -0.10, 6.56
